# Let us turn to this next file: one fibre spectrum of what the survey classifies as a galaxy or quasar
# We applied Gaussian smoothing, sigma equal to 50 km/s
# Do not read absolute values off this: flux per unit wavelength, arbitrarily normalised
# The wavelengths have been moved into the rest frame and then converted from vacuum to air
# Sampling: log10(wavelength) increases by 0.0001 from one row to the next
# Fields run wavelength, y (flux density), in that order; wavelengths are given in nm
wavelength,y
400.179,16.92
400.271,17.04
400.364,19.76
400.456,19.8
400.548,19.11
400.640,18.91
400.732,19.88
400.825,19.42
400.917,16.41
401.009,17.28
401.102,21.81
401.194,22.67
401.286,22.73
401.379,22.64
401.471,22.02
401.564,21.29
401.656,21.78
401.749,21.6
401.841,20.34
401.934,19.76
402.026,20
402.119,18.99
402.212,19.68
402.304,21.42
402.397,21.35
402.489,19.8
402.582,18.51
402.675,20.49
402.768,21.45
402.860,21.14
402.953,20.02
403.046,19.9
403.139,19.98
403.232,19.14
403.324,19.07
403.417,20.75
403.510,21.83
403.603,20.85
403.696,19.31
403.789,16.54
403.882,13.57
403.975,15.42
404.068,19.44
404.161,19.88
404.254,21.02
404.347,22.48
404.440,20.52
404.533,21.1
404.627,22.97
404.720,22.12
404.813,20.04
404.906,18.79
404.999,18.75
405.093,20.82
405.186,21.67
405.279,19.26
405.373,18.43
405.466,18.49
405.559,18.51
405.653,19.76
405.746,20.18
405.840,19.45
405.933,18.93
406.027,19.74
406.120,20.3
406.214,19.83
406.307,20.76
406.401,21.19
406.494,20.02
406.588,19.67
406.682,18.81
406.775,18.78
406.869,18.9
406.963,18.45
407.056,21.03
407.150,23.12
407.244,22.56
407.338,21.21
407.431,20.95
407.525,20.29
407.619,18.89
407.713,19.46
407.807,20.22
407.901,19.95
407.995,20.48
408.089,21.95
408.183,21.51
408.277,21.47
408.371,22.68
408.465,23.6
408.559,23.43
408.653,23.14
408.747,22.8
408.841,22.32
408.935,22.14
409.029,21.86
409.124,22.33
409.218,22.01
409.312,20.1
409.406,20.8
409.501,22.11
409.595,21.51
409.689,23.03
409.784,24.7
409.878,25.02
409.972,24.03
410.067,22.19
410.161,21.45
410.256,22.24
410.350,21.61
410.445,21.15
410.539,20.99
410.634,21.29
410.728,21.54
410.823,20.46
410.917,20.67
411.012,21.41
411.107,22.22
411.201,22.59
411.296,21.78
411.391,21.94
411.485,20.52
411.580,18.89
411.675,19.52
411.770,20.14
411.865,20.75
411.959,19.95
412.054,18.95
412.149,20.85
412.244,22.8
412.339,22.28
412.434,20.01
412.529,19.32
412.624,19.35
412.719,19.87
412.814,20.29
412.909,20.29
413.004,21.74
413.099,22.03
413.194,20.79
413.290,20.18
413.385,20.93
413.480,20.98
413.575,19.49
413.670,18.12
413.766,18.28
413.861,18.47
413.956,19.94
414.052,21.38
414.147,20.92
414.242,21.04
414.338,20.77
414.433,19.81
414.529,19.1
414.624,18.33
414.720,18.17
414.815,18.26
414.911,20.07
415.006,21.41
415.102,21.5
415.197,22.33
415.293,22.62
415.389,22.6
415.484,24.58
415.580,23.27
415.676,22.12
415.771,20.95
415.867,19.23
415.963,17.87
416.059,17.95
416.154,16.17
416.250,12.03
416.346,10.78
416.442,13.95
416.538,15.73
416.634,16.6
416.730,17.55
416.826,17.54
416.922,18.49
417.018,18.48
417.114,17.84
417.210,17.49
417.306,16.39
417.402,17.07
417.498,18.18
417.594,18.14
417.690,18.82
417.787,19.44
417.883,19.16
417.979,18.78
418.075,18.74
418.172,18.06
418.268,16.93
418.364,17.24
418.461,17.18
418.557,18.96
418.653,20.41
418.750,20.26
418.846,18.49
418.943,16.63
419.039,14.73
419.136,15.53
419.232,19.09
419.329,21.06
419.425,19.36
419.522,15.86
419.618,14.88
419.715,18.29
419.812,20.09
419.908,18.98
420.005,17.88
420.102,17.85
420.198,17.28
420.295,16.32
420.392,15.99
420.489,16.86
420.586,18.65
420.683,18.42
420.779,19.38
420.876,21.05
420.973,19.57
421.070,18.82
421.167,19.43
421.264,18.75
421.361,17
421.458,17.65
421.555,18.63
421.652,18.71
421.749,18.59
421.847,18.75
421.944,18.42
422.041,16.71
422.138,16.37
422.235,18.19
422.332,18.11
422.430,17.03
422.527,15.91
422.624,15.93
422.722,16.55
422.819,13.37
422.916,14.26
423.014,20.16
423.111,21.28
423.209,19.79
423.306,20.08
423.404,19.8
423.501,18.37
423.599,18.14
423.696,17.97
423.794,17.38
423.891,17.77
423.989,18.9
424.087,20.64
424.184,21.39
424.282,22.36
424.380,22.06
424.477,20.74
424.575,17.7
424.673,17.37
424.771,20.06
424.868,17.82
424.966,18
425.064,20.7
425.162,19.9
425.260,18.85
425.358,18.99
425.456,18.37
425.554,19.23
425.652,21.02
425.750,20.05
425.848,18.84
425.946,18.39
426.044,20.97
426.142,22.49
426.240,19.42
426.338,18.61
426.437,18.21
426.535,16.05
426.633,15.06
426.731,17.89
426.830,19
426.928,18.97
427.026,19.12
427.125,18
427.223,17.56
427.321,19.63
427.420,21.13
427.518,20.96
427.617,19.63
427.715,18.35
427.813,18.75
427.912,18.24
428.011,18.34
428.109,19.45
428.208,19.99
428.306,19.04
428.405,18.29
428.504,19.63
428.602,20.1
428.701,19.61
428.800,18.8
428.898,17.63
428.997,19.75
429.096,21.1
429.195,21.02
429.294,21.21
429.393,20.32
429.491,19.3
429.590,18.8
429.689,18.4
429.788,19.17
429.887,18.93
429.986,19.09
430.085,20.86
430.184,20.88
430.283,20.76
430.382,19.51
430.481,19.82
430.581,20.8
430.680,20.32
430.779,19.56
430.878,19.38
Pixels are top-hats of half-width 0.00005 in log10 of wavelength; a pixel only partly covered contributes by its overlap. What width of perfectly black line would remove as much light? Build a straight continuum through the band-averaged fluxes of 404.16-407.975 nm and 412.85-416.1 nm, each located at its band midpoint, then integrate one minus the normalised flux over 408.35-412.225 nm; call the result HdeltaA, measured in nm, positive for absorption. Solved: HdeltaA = -0.27 nm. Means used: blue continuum 20.2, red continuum 20.5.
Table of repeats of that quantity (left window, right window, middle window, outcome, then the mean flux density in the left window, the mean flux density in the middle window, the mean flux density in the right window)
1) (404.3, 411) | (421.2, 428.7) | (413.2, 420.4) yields 0.437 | 21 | 18.6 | 18.7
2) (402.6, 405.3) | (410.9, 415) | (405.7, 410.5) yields -0.275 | 19.9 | 21.3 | 20.3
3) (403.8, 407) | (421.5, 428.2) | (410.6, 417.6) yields -0.160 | 19.6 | 19.7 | 18.7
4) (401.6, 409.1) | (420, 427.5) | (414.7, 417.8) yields 0.117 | 20.3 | 18.6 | 18.6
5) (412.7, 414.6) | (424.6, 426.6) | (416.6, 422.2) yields 0.458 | 20.2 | 18.1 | 19.1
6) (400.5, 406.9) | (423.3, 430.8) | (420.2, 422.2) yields 0.135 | 20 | 18.2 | 19.3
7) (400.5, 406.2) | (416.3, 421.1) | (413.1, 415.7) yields -0.309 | 20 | 20.6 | 17.8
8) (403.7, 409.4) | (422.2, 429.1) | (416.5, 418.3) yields 0.152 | 20.4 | 17.9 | 18.9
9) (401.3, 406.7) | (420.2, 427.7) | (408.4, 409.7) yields -0.166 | 20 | 22.2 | 18.7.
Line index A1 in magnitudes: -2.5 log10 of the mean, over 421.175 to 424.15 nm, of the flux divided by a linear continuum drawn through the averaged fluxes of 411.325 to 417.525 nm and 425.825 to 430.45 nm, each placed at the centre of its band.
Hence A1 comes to 0.08 mag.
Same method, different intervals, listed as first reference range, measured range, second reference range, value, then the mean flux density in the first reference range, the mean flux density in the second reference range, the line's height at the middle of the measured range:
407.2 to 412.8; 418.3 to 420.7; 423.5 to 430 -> 0.13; 21.4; 19.2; 20.2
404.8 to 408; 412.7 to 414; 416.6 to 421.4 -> -0.07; 19.9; 18.1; 18.9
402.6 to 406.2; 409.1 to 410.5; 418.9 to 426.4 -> -0.15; 19.8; 18.5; 19.4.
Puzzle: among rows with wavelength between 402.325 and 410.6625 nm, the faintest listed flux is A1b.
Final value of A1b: 13.57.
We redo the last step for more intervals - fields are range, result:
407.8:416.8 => 10.78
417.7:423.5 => 13.37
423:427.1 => 15.06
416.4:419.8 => 13.95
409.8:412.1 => 18.89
